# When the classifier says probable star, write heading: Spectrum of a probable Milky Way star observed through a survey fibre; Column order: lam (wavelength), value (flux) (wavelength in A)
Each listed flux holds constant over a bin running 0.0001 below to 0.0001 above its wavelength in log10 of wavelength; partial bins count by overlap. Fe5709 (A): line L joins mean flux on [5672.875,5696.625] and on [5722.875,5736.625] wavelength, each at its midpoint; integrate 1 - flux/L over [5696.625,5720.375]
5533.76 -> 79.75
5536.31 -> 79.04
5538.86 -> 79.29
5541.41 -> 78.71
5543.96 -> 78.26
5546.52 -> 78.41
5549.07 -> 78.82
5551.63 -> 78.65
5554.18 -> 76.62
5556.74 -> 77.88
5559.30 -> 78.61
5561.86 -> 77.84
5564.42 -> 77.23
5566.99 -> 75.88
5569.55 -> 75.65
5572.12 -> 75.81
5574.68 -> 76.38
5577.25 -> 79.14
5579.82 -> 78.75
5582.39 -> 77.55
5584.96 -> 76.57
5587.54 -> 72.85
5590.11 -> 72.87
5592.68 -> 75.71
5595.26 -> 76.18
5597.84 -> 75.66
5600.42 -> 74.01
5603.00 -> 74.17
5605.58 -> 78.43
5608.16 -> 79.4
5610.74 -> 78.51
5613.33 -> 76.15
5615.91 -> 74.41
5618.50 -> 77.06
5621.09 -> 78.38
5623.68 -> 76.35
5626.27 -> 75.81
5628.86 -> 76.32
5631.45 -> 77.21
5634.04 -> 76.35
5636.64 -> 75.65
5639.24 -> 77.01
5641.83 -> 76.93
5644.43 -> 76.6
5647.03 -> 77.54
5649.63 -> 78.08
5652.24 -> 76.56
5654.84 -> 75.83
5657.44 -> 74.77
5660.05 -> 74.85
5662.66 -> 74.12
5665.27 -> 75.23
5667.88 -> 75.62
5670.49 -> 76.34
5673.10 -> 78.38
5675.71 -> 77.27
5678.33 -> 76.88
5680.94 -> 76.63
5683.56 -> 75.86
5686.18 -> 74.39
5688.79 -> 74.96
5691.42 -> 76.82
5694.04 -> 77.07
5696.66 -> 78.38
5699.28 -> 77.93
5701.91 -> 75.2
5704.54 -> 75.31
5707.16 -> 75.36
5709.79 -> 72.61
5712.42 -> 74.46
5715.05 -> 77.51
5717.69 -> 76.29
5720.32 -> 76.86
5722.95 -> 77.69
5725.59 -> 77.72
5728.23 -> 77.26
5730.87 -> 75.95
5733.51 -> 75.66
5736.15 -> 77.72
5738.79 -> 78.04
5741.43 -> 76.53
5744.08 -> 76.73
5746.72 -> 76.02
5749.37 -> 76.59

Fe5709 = 0.3 A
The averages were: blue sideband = 76.5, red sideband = 76.9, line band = 75.8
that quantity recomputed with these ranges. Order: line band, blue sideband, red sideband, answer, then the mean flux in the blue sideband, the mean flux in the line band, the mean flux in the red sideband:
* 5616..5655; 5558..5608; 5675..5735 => -0.2 A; 76.3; 76.7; 76.3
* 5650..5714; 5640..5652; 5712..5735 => 0.9 A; 77.2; 75.9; 76.7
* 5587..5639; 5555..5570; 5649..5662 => 0.2 A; 77.2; 76.1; 75.8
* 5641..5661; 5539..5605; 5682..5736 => 0.0 A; 76.8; 76.4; 76.2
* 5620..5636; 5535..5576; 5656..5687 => 0.0 A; 77.7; 76.7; 75.9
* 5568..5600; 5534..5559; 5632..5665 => 0.7 A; 78.5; 76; 76.2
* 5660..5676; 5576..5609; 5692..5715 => 0.0 A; 76.2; 76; 75.9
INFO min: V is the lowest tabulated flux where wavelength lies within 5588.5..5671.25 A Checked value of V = 72.87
